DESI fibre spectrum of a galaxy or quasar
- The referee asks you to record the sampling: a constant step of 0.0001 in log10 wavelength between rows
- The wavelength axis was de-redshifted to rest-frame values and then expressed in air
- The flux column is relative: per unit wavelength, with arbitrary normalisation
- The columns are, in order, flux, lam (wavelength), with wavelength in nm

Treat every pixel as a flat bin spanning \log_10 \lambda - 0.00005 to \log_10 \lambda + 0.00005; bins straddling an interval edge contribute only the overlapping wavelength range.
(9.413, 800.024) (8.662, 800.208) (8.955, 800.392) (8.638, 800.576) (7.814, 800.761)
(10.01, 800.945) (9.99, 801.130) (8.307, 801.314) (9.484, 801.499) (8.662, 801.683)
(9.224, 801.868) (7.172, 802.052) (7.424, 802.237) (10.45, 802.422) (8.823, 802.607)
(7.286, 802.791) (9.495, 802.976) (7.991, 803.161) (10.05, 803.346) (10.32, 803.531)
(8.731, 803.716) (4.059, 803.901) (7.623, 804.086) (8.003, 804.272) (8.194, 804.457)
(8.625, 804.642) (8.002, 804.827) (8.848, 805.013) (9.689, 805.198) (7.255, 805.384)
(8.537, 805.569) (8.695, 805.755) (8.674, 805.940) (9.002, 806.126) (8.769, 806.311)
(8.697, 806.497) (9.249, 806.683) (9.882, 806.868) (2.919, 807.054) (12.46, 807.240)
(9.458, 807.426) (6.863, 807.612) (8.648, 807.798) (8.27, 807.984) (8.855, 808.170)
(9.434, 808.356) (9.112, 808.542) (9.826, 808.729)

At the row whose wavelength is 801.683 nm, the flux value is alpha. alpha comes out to 8.662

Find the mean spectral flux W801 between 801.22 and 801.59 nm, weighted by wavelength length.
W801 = 8.9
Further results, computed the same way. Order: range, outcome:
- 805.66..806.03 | 8.69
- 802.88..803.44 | 9.17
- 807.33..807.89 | 8.34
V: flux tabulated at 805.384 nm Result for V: 7.255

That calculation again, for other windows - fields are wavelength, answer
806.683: 9.249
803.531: 10.32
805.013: 8.848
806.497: 8.697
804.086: 7.623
